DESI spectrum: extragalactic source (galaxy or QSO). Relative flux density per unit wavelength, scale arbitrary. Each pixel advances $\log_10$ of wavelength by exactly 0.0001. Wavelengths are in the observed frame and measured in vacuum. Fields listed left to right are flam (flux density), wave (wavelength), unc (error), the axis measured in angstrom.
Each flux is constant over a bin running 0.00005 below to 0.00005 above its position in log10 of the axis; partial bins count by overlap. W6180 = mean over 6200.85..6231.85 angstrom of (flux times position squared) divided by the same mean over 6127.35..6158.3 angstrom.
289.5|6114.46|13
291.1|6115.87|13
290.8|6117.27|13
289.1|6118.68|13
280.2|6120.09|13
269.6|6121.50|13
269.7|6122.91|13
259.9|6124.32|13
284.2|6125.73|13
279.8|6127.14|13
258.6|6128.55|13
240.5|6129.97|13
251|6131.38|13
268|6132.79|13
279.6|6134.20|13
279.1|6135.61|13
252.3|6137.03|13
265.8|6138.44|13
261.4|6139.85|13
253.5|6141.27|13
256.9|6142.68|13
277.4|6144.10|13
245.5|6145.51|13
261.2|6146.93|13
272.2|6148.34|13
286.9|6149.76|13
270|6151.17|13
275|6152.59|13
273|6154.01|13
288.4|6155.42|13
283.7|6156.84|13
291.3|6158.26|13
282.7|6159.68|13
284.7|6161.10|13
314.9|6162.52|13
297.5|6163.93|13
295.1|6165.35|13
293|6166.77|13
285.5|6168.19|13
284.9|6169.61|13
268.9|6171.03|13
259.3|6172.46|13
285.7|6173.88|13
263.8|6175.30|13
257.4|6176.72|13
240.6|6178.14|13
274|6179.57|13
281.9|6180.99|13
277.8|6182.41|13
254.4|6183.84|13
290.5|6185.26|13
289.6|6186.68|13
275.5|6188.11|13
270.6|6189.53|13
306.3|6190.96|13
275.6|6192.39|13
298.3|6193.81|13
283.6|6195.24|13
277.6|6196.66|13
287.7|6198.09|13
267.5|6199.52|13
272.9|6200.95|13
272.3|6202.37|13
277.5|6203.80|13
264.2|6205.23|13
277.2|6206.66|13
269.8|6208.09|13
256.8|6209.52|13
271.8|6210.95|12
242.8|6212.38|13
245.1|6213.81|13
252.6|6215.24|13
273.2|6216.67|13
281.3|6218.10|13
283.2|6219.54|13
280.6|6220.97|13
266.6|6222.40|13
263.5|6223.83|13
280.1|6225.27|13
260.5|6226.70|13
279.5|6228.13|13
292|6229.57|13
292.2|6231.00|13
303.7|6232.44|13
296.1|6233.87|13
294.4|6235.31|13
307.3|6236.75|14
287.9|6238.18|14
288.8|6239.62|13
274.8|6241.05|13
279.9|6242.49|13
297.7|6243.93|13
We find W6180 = 1.04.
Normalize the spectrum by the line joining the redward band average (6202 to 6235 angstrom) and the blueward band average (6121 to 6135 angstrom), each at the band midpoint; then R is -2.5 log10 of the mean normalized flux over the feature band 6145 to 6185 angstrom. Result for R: -0.03 mag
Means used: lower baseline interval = 266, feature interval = 277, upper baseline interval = 273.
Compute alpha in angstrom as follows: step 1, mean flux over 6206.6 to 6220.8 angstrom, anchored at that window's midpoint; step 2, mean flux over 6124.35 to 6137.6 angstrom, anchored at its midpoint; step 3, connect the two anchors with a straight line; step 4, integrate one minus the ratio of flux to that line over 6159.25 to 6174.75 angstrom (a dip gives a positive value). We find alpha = -1.2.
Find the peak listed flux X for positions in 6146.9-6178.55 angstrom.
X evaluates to 314.9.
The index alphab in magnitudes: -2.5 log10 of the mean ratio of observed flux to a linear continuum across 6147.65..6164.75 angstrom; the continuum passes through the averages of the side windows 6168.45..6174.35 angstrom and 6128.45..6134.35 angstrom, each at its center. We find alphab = -0.07 mag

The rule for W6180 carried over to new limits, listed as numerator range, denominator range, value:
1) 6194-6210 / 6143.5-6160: 1.01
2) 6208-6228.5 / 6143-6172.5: 0.97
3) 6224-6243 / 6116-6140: 1.10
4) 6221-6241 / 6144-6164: 1.04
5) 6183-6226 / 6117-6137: 1.04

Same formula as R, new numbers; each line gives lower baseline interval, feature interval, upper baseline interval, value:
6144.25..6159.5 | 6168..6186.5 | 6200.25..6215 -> 0.00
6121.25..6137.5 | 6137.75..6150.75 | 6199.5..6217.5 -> 0.00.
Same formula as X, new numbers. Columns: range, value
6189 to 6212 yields 306.3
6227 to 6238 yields 307.3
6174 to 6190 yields 290.5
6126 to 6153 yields 286.9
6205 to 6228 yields 283.2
